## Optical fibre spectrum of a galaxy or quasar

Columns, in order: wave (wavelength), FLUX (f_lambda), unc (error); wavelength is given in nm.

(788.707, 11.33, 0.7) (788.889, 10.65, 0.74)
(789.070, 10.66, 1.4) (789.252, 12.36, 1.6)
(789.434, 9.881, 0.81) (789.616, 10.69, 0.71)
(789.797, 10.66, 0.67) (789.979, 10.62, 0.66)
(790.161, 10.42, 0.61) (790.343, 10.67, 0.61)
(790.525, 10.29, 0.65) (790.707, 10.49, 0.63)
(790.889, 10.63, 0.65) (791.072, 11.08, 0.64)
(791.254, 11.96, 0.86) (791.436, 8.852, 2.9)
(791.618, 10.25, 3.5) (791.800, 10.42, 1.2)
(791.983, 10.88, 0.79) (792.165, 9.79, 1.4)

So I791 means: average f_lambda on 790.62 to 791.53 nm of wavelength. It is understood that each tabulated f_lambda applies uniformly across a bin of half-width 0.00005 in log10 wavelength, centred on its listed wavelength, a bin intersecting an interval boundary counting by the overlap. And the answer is 10.6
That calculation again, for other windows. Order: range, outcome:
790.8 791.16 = 10.8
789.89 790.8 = 10.5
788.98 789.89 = 10.8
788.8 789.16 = 10.7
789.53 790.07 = 10.7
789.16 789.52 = 11.1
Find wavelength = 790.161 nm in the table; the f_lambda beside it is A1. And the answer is 10.42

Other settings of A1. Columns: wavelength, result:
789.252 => 12.36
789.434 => 9.881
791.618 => 10.25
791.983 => 10.88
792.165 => 9.79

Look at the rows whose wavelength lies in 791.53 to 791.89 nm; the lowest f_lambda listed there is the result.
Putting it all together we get 10.25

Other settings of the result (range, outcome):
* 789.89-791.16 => 10.29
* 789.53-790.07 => 10.62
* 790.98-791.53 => 8.852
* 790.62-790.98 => 10.49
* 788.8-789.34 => 10.65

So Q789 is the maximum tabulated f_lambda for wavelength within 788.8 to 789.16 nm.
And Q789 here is 10.66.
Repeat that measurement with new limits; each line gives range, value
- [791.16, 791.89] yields 11.96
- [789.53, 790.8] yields 10.69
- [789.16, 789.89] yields 12.36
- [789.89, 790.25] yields 10.62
